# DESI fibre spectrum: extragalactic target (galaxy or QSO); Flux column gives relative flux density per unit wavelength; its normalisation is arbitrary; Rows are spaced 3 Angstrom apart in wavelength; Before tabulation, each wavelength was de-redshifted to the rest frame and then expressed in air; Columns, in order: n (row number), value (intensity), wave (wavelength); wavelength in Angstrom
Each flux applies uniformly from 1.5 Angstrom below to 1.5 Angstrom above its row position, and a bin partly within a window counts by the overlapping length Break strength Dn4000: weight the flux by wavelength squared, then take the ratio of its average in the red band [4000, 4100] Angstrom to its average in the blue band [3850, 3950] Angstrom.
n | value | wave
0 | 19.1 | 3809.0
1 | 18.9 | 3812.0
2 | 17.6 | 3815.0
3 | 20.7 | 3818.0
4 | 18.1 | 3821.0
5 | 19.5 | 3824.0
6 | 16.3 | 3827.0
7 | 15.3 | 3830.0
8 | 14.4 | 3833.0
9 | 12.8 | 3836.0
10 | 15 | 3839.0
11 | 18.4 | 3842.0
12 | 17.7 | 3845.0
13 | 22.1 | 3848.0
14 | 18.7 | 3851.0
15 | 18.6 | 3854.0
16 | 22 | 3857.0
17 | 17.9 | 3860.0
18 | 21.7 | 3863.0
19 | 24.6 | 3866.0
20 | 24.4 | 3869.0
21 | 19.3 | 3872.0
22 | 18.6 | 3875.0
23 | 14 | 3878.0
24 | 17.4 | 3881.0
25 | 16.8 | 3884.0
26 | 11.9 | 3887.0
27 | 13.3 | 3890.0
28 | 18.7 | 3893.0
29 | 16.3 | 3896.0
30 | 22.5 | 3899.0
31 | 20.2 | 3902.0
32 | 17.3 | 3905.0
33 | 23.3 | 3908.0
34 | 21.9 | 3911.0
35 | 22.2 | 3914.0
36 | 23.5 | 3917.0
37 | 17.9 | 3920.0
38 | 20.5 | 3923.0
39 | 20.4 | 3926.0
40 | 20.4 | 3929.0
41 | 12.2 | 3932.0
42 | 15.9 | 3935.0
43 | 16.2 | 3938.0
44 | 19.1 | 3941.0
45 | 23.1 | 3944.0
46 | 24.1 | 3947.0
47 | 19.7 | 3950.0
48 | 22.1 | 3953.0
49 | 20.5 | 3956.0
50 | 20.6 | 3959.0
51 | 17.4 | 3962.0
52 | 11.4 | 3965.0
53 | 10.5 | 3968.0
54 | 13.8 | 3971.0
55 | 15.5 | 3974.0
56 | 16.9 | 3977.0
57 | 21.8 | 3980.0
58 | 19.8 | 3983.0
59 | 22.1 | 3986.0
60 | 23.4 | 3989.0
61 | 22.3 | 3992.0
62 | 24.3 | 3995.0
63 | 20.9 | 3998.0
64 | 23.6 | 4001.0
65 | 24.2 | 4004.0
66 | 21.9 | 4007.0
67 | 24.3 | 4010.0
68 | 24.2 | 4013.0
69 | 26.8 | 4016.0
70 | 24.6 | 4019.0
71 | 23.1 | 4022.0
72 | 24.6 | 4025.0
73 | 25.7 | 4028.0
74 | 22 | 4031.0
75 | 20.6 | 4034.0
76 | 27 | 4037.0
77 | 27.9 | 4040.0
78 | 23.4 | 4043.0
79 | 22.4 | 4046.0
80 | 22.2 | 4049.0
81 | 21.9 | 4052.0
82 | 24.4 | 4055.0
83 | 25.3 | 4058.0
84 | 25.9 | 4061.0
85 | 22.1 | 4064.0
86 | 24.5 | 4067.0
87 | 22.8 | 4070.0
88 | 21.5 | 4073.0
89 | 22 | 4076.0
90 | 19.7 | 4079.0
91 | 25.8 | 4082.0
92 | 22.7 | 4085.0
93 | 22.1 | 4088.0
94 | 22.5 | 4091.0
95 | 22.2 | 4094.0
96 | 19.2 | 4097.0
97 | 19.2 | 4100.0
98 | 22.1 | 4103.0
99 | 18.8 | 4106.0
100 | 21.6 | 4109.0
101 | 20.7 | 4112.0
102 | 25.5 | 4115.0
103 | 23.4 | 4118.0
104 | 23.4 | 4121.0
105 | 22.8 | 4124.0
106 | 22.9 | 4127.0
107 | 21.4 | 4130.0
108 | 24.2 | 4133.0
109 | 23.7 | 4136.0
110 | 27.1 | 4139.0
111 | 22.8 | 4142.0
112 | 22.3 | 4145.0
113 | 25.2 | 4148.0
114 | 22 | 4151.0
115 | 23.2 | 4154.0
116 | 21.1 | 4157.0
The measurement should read 1.3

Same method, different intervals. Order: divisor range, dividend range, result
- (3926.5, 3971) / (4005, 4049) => 1.39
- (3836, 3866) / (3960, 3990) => 0.96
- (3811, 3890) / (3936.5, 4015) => 1.19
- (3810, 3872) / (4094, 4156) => 1.39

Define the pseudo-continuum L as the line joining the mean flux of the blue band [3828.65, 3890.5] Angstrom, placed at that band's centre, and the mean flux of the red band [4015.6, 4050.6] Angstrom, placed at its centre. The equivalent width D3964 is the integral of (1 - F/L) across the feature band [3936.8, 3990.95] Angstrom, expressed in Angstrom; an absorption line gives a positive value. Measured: 7.0 Angstrom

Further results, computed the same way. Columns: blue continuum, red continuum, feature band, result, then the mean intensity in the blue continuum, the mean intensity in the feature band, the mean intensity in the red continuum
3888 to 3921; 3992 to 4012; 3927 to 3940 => 2.66 Angstrom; 19.6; 16.4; 23.2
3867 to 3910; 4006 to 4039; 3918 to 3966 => 3.79 Angstrom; 18.3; 19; 24.2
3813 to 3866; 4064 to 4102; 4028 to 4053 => -2.61 Angstrom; 18.2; 23.6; 22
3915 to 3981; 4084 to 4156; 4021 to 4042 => -4.16 Angstrom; 18.3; 24.4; 22.5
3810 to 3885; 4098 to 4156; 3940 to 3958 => -1.33 Angstrom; 18.4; 21.5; 22.7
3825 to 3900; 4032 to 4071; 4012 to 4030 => -1.47 Angstrom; 17.9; 24.8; 23.9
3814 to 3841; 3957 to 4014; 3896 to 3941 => -2.36 Angstrom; 16.6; 19.5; 19.9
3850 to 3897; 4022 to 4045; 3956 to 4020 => 6.40 Angstrom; 18.4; 20.5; 24.3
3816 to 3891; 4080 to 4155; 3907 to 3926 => -2.29 Angstrom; 18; 21.4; 22.6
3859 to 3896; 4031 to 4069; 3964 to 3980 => 5.15 Angstrom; 18.1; 14.5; 23.9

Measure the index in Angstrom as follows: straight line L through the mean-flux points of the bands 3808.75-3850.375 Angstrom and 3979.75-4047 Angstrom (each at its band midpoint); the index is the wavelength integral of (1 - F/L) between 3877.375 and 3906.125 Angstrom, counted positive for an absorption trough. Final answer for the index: 3.9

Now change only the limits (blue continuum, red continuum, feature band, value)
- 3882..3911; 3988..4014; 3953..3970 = 3.7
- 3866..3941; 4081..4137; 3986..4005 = -2.5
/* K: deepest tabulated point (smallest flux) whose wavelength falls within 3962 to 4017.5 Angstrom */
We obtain 10.5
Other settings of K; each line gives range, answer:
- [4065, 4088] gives 19.7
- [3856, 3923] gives 11.9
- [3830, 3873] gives 12.8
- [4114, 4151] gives 21.4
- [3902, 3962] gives 12.2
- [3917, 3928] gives 17.9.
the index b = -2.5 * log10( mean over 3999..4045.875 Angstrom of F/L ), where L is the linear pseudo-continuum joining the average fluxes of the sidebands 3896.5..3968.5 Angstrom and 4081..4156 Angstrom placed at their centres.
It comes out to -0.16 mag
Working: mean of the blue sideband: 19.4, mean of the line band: 24.2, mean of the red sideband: 22.6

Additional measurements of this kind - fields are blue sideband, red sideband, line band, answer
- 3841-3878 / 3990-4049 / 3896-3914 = 0.022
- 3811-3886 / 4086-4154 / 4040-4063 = -0.115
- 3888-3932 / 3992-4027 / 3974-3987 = 0.157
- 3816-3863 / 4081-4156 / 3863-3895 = 0.032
